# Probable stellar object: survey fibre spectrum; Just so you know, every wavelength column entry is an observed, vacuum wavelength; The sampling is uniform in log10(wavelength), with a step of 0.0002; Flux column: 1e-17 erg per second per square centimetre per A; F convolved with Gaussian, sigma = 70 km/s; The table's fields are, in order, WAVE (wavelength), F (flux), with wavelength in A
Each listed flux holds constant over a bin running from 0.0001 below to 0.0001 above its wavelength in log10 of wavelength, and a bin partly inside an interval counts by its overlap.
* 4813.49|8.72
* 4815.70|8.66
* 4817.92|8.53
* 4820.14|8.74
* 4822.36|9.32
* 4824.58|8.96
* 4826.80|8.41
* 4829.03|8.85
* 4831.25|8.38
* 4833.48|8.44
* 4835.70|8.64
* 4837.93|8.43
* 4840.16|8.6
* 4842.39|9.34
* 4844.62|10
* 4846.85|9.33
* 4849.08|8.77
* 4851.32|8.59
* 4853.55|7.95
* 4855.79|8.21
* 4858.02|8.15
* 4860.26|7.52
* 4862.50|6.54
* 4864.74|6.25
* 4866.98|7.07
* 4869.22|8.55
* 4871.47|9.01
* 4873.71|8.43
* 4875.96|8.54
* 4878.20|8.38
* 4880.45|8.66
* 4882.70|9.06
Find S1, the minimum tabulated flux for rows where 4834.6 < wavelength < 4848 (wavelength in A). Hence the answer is 8.43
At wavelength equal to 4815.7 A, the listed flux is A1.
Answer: 8.66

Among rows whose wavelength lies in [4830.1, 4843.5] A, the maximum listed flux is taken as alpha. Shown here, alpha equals 9.34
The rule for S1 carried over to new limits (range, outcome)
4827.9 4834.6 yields 8.38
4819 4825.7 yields 8.74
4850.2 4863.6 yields 6.54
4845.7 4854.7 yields 7.95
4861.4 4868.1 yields 6.25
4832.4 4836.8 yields 8.44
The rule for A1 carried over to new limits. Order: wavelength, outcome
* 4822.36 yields 9.32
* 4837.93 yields 8.43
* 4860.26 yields 7.52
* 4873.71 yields 8.43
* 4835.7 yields 8.64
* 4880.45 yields 8.66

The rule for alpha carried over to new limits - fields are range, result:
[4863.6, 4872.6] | 9.01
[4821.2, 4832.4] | 9.32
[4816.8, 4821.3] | 8.74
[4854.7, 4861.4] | 8.21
